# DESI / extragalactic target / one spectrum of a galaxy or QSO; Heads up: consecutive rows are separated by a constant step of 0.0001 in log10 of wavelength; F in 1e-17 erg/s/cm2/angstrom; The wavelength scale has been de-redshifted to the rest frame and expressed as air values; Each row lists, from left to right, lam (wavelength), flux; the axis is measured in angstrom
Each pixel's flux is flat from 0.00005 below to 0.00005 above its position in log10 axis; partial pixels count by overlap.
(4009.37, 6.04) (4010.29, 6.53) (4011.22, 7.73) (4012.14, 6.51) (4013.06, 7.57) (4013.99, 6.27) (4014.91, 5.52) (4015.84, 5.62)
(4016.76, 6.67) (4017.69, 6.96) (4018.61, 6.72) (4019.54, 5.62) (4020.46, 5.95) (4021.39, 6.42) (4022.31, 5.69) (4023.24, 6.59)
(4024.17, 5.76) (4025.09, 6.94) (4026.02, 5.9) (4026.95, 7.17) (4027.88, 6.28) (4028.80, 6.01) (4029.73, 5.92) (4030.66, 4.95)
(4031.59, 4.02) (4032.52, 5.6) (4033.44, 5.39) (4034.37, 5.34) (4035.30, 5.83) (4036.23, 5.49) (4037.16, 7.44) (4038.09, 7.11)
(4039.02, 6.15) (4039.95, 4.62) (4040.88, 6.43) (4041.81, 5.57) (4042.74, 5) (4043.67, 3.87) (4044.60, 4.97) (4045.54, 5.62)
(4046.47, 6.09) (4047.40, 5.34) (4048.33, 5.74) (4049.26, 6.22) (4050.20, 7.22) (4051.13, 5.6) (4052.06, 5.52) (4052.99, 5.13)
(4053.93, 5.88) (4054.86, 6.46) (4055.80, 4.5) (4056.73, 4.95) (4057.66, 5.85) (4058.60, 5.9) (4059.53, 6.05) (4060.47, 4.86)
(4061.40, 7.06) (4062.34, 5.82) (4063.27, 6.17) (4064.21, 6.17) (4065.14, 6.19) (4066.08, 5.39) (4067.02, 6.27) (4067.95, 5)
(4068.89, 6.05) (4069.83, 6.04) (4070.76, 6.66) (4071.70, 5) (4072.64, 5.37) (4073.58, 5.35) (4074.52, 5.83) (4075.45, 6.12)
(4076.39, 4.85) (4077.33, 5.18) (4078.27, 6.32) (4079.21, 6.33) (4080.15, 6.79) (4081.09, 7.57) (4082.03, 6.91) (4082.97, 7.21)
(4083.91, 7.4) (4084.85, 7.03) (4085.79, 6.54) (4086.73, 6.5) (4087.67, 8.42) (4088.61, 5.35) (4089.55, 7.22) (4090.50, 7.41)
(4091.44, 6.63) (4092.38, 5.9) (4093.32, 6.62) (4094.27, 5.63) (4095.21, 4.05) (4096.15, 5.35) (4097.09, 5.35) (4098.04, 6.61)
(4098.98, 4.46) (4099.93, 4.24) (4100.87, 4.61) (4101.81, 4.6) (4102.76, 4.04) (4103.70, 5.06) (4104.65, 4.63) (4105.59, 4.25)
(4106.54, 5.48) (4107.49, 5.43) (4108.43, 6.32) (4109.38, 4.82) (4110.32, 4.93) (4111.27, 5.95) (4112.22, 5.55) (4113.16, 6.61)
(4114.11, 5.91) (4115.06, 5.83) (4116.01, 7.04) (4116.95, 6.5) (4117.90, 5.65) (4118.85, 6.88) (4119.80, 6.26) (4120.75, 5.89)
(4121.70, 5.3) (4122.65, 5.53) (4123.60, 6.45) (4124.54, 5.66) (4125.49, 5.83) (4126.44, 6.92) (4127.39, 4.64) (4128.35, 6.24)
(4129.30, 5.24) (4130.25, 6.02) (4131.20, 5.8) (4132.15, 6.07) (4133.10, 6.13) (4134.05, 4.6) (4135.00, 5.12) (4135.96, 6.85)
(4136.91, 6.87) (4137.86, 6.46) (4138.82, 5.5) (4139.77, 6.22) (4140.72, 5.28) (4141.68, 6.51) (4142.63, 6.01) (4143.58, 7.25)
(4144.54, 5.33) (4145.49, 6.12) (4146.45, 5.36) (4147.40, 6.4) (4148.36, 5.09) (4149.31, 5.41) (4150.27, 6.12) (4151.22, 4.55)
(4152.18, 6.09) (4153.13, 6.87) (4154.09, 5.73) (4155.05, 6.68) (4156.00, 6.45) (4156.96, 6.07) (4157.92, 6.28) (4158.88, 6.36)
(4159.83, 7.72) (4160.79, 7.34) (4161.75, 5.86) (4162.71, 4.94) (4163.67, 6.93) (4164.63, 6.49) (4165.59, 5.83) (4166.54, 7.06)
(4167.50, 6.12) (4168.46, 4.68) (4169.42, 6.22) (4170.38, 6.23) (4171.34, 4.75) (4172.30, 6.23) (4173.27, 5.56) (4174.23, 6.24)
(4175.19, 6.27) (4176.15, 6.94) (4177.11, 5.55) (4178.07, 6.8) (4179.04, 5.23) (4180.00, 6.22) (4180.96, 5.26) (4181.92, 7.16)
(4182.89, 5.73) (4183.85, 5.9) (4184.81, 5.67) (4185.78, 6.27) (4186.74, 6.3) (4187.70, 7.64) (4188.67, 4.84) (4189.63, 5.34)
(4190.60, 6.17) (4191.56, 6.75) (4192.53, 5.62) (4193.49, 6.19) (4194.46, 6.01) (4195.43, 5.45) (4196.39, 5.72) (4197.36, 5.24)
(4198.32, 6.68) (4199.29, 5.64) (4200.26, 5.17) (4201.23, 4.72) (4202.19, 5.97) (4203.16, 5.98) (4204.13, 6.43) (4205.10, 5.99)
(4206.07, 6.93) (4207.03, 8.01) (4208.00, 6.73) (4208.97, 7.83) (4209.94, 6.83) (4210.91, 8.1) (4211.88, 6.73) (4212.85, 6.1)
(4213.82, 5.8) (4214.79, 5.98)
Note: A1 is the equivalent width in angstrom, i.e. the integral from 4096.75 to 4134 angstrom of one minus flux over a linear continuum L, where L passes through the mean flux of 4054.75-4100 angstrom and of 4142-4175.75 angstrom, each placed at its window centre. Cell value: 2.8 angstrom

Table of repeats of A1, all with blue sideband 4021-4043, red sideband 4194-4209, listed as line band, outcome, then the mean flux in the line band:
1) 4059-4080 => 0.4 angstrom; 5.84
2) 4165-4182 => 0.2 angstrom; 6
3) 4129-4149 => 0.4 angstrom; 5.92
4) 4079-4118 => 0.4 angstrom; 5.92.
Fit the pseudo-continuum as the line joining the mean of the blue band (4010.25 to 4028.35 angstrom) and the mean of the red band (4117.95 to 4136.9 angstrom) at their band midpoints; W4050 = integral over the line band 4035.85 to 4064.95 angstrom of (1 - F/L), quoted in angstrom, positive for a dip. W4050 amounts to 2.3 angstrom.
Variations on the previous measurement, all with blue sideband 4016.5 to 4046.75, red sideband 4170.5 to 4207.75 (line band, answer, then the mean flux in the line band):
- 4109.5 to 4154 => 0.3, 5.92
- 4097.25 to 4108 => 1.9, 4.87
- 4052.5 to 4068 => 0.4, 5.76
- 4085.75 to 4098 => -0.6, 6.23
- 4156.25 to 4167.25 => -0.8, 6.44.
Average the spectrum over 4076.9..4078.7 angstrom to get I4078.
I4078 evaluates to 5.75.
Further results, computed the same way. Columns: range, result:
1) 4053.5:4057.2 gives 5.45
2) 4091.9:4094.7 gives 6.05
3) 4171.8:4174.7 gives 5.98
